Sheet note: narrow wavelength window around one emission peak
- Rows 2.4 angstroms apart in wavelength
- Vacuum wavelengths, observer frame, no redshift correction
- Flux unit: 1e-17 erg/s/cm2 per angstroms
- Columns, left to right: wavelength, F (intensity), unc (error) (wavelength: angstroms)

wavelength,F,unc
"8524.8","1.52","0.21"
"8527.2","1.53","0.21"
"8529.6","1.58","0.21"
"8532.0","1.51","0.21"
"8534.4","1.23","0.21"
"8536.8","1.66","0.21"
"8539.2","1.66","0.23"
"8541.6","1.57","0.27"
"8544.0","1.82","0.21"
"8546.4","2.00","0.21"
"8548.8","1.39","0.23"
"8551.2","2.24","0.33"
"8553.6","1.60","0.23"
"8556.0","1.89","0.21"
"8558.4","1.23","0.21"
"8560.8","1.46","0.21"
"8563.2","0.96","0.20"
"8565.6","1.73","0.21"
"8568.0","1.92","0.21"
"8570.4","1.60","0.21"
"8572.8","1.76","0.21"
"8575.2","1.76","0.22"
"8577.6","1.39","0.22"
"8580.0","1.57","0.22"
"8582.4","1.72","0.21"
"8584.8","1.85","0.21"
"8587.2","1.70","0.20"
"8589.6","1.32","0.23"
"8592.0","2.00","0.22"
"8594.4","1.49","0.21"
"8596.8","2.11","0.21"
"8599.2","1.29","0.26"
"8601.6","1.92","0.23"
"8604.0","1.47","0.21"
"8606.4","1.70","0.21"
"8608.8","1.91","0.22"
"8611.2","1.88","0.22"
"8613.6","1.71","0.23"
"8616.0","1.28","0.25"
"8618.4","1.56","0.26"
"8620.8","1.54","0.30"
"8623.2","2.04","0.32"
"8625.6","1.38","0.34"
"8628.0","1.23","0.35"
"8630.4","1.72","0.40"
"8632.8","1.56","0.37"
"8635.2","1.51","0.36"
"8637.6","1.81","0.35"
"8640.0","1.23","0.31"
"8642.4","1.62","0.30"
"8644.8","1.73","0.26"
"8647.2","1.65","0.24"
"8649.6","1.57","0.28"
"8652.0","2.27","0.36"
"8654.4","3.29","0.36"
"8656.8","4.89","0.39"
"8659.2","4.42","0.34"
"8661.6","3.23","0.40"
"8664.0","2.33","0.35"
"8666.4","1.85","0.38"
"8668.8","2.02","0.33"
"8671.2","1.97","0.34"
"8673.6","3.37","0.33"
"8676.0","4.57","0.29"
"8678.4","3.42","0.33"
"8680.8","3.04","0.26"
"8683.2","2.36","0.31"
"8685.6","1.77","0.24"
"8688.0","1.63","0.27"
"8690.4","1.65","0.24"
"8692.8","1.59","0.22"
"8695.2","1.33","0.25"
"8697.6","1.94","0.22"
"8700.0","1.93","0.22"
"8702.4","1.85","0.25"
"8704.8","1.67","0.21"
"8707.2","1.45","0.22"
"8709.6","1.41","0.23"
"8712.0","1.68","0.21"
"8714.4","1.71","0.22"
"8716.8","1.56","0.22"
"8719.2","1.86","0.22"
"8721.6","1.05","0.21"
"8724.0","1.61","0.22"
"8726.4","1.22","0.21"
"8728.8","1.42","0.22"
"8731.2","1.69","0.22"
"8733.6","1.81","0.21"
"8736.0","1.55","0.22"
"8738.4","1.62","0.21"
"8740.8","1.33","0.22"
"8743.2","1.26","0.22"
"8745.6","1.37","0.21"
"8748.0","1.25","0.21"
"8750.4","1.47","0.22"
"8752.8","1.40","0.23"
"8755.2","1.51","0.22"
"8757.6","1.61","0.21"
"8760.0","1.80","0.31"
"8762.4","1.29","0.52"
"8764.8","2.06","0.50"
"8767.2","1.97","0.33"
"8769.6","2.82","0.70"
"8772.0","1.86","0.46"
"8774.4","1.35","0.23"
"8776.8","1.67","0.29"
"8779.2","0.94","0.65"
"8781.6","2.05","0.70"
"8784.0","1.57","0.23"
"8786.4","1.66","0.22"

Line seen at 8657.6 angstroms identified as [S II] 6716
